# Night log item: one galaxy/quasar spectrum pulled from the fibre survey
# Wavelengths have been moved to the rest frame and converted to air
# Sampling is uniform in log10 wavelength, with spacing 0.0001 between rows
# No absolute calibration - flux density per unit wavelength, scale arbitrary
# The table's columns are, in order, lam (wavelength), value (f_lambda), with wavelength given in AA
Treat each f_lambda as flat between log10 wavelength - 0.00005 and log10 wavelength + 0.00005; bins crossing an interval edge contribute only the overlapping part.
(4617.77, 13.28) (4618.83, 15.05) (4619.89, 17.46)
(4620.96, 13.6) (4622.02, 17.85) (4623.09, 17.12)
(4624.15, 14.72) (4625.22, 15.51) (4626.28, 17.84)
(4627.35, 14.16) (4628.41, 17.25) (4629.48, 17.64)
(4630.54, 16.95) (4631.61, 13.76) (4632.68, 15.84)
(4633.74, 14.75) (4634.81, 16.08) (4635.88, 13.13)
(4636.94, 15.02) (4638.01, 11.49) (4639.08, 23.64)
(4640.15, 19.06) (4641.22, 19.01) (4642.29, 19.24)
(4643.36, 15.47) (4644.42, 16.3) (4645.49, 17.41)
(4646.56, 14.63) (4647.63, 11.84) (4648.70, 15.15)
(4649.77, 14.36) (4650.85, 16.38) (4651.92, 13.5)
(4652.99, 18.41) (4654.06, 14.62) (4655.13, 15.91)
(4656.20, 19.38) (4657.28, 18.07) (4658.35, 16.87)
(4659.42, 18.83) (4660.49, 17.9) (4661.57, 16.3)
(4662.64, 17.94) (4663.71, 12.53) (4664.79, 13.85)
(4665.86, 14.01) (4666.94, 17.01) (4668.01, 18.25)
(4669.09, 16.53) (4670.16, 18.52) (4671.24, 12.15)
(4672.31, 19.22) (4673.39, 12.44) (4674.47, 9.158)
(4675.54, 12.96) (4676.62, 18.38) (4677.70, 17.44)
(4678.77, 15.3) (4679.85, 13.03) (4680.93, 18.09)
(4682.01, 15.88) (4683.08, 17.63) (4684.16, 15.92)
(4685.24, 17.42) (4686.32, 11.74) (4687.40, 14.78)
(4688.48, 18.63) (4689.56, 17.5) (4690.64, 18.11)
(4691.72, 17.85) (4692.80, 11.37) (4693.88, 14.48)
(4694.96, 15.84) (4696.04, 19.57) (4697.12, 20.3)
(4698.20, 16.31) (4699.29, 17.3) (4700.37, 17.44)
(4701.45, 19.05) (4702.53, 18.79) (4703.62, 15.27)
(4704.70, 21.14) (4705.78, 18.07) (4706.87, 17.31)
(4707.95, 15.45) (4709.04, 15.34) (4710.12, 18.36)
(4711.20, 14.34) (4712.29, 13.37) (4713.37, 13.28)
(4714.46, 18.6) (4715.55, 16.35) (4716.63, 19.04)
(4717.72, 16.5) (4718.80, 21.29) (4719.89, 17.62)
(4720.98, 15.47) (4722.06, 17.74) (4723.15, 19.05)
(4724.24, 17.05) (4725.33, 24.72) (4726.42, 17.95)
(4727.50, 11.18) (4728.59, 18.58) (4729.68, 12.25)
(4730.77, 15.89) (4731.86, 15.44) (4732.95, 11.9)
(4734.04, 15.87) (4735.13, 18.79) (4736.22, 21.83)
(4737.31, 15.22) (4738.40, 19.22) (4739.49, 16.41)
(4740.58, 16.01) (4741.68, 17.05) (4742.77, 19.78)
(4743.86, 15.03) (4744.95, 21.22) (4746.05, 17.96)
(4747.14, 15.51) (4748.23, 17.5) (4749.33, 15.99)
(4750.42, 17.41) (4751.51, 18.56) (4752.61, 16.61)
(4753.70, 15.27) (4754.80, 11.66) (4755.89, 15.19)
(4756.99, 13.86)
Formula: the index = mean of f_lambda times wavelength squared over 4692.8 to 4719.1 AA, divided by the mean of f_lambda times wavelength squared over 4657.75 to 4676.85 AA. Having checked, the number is 1.11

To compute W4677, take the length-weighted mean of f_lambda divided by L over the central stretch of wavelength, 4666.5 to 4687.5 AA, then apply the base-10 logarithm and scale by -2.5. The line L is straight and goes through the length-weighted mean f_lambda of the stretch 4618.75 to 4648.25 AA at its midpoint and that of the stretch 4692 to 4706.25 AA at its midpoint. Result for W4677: 0.09 mag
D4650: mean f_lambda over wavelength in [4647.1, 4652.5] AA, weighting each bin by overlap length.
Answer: 14.3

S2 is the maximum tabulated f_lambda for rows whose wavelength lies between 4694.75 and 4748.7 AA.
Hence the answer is 24.72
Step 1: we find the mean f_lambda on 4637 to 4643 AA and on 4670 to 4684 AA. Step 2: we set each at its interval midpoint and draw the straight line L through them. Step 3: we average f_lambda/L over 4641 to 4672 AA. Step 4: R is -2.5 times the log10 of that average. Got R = 0.04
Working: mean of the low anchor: 18.1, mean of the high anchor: 15.3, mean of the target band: 16.2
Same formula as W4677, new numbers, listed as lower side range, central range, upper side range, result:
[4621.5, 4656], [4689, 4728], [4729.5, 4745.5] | -0.03 mag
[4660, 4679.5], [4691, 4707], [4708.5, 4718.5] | -0.09 mag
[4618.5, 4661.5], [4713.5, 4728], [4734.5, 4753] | -0.03 mag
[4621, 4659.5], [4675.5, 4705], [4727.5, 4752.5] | -0.01 mag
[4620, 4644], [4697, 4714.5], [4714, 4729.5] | 0.04 mag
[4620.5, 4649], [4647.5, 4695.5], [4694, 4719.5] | 0.06 mag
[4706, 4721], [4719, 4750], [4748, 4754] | -0.02 mag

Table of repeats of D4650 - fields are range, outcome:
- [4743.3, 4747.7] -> 17.5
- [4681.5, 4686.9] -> 15.7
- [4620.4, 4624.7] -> 15.8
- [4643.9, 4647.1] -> 16.1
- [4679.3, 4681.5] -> 15.5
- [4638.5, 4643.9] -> 19.2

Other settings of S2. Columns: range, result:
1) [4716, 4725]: 21.29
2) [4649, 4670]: 19.38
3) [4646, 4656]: 18.41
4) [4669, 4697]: 19.57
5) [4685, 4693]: 18.63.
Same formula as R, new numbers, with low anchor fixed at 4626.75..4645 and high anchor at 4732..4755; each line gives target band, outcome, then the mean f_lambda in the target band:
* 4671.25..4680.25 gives 0.139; 14.6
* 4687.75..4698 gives -0.021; 17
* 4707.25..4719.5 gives 0.015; 16.6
